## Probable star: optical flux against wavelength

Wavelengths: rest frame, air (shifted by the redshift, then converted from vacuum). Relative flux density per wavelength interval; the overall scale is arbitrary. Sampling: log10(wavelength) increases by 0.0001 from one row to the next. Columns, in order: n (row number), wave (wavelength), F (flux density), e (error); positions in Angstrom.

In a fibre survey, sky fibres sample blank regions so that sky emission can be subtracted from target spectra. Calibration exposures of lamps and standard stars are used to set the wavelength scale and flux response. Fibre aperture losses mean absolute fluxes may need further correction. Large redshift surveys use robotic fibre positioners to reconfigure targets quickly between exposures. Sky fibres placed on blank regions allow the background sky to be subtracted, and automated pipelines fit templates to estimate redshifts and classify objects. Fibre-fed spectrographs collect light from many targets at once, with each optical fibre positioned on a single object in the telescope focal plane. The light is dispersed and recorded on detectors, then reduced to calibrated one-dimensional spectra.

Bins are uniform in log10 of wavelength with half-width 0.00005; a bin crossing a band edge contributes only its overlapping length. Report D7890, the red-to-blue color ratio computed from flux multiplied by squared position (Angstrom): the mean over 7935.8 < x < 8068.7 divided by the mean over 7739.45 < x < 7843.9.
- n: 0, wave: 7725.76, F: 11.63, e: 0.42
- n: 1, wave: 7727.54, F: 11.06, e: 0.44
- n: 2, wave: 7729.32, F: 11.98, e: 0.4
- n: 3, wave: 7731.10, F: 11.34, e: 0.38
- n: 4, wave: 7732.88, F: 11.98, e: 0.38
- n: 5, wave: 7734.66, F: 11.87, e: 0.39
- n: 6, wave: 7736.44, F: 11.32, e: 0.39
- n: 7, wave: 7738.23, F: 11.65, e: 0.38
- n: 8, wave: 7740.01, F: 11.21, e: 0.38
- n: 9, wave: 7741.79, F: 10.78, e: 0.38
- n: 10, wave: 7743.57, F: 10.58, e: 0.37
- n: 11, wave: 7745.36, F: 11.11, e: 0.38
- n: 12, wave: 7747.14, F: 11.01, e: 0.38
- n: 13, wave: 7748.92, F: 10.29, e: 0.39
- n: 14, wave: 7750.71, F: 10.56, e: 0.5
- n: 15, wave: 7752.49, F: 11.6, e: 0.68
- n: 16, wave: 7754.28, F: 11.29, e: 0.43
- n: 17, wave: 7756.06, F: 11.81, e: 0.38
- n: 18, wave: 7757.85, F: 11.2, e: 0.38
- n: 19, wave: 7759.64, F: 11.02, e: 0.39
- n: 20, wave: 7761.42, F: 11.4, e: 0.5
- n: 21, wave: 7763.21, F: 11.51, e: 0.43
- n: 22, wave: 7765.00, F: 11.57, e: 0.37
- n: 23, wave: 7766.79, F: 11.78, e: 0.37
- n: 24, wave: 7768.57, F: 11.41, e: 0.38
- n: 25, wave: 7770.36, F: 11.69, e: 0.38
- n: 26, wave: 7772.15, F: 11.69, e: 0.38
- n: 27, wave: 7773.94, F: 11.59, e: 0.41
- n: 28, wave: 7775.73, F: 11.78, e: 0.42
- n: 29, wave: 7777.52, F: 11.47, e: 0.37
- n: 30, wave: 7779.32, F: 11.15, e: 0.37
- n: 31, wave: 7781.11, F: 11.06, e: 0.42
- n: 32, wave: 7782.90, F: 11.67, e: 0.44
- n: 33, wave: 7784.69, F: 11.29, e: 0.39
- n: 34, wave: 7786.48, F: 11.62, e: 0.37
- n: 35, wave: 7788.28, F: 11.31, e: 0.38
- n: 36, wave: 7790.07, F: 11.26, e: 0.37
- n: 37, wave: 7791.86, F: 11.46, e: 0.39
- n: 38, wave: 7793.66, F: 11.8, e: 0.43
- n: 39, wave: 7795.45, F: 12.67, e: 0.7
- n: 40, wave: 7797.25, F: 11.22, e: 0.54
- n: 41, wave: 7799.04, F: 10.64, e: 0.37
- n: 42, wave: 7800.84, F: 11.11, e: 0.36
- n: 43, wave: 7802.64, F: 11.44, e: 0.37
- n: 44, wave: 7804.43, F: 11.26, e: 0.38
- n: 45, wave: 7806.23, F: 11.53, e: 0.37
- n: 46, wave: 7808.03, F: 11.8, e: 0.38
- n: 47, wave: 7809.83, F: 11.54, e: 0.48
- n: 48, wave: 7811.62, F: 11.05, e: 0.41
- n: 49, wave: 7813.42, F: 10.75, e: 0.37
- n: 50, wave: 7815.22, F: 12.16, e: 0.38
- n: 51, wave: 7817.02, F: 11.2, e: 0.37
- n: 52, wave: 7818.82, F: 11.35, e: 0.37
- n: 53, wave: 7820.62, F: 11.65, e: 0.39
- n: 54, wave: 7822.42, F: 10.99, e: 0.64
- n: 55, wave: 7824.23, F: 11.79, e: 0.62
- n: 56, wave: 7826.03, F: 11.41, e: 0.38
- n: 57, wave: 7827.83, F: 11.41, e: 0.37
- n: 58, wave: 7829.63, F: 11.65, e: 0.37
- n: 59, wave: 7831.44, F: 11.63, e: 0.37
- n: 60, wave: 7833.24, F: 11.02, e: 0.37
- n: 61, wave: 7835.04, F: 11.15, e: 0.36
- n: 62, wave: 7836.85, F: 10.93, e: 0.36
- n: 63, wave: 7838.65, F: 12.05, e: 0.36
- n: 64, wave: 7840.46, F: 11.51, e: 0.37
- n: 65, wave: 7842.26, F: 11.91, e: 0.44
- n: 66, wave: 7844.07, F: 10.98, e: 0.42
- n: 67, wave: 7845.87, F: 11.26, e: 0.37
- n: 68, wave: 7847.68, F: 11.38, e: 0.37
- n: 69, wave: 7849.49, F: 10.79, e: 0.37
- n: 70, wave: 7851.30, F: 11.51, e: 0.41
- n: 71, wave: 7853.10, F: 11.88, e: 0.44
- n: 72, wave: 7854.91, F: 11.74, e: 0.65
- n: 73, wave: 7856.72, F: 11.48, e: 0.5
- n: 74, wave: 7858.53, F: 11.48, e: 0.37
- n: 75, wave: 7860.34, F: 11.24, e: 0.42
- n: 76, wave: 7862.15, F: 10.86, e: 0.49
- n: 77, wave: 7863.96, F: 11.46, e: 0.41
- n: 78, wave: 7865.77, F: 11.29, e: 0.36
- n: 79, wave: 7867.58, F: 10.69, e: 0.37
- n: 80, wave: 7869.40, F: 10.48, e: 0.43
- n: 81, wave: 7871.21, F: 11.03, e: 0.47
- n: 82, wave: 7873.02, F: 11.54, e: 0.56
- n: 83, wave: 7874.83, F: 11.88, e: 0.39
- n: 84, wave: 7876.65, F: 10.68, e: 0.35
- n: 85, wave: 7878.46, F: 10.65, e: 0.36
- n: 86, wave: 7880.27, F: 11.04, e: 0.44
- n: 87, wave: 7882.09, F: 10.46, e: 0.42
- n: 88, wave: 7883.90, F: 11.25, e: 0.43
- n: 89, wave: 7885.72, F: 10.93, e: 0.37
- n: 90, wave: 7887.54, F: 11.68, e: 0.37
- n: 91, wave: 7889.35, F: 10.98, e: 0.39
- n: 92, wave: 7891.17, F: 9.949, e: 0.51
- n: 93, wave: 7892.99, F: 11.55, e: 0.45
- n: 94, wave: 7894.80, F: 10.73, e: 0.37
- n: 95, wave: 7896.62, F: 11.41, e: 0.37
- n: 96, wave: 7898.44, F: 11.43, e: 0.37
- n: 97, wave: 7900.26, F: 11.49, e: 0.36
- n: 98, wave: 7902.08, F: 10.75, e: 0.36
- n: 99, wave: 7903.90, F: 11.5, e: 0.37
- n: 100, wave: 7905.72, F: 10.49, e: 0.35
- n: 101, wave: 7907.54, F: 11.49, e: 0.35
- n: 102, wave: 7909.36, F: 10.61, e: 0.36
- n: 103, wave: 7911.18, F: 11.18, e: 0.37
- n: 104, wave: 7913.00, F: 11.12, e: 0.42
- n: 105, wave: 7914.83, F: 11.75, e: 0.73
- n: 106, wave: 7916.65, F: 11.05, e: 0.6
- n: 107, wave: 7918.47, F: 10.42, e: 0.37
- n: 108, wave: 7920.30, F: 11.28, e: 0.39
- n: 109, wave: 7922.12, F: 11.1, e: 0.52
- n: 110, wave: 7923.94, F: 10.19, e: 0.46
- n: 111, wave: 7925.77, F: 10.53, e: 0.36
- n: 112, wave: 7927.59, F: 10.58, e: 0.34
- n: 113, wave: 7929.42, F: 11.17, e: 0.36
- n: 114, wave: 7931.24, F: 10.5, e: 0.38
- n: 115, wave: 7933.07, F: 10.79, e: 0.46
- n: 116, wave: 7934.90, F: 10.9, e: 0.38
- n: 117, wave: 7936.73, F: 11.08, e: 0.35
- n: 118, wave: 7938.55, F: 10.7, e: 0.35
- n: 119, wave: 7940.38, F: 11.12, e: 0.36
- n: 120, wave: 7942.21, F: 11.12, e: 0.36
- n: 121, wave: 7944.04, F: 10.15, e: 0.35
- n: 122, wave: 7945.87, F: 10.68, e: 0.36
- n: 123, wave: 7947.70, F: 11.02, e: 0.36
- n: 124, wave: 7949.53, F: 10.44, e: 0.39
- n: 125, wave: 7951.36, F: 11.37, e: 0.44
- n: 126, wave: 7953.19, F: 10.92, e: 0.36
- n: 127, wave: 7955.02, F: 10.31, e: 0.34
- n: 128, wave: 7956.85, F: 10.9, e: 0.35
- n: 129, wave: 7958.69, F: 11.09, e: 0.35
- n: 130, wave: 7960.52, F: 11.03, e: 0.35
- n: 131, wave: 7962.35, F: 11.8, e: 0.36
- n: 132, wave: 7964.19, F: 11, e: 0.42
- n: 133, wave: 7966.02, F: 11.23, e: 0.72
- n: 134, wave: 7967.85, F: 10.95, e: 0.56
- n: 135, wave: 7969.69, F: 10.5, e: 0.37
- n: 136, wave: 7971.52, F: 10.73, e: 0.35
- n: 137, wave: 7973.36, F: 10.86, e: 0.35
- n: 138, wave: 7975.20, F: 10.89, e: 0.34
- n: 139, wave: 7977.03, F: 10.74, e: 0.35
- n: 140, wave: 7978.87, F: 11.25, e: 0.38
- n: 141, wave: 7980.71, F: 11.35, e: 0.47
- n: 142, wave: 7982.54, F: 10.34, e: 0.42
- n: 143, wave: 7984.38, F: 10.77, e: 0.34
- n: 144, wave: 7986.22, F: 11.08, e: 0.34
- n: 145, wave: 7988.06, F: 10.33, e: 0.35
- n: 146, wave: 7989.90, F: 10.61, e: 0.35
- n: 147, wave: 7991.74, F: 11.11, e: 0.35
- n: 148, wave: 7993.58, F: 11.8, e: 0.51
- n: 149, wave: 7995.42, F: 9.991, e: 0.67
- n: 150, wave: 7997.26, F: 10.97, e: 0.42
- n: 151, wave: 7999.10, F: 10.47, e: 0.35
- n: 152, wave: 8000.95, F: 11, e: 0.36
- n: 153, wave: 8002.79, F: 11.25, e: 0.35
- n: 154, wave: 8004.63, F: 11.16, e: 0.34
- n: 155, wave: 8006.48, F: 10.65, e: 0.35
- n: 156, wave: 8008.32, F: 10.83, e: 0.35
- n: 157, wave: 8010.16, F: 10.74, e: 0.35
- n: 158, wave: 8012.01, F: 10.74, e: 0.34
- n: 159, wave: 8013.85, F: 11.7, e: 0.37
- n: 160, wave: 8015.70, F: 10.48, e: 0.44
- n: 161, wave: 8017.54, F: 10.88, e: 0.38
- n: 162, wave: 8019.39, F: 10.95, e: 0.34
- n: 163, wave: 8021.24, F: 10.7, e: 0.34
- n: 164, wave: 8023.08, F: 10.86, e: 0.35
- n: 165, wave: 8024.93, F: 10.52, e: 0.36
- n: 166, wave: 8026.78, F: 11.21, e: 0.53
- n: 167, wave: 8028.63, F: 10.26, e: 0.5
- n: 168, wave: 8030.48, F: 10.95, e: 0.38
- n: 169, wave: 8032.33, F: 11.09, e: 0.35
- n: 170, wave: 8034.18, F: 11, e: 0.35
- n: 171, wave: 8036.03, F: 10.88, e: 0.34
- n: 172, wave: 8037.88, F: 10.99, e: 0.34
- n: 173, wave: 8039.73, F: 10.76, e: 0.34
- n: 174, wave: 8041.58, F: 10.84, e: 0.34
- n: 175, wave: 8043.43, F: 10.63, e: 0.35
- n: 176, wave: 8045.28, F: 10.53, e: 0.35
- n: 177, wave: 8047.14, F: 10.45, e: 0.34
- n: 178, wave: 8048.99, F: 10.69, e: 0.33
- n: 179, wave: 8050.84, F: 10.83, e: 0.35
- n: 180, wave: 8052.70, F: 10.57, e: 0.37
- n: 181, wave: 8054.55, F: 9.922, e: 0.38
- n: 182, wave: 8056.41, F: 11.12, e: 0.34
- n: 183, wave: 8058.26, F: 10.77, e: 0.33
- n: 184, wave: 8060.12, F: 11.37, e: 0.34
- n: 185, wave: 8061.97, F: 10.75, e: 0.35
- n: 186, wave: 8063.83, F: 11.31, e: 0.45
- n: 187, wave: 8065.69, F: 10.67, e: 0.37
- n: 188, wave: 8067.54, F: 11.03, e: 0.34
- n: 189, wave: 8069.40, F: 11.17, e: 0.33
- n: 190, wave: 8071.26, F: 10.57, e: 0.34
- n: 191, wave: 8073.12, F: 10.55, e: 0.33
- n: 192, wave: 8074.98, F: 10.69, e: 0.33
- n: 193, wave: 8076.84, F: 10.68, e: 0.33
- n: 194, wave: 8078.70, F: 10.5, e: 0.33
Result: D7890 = 1.0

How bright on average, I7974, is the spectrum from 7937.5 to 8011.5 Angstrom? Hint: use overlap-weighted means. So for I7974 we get 10.9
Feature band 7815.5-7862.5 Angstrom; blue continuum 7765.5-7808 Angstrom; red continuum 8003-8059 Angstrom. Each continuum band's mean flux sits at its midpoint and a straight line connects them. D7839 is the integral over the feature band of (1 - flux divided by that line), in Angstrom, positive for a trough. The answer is -0.3 Angstrom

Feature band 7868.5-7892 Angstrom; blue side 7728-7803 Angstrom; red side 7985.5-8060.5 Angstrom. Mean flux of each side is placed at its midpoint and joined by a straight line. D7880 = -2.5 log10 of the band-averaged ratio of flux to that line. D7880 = 0.016 mag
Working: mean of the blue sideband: 11.4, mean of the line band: 11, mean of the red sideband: 10.8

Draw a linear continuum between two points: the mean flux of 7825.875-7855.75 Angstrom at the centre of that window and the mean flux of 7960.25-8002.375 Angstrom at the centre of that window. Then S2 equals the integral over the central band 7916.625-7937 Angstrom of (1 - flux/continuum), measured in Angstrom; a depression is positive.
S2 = 0.6 Angstrom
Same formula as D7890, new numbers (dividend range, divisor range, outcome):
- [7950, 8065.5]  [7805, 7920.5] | 1.00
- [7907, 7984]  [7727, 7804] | 1.00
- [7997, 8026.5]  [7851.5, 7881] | 1.00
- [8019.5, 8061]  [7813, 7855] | 0.99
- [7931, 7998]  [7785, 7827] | 0.99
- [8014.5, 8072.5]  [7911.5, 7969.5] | 1.02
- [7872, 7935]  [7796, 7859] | 0.98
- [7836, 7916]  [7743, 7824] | 1.01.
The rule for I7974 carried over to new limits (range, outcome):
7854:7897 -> 11.1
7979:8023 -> 10.9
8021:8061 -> 10.8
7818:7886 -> 11.3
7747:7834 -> 11.4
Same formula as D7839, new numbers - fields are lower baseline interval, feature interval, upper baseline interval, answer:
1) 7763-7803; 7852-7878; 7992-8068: 0.03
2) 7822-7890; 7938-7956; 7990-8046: 0.42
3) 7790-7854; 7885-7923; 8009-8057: 0.28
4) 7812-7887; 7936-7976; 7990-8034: 0.41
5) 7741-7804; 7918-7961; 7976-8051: 0.72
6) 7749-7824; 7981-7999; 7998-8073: 0.25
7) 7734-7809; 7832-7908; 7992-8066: -0.18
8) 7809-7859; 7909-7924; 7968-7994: 0.11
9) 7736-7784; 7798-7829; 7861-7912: -0.45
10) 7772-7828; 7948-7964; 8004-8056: 0.01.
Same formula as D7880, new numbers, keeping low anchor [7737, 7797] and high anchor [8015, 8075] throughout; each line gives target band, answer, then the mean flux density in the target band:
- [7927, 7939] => 0.02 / 10.8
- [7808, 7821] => -0.01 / 11.4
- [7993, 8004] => 0.00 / 10.9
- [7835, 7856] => -0.02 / 11.4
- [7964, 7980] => 0.00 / 10.9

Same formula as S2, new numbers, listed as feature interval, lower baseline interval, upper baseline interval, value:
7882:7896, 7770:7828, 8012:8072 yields 0.30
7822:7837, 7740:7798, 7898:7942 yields -0.21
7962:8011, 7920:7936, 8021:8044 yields -0.41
